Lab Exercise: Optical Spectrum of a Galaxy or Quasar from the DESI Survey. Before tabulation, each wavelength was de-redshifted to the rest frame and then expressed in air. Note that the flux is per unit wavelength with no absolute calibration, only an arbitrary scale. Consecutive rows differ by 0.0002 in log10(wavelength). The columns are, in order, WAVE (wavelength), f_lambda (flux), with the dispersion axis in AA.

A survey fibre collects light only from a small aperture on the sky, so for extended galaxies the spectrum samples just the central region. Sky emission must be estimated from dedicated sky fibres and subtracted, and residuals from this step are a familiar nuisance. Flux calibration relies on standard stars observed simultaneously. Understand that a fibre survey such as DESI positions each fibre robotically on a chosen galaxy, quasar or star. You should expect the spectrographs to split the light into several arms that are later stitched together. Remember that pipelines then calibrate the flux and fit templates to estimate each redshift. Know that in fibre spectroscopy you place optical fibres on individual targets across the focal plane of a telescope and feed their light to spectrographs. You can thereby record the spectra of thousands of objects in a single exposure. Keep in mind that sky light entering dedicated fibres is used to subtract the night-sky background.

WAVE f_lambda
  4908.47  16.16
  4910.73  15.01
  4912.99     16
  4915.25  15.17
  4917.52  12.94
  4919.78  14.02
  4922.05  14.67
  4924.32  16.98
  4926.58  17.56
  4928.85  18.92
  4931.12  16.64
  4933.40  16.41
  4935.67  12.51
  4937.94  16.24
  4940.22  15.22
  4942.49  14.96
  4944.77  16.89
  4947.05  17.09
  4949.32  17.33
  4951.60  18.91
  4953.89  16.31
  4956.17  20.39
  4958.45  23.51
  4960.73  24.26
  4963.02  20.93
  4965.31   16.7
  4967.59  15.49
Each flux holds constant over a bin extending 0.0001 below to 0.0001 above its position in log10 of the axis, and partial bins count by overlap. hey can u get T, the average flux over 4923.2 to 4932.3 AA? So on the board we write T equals 17.5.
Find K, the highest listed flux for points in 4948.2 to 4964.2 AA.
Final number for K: 24.26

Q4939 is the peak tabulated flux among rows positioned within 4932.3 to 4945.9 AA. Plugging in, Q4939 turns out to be 16.89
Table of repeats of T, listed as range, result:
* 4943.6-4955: 17.3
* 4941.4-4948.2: 16.3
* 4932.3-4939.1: 15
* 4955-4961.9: 22.7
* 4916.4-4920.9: 13.5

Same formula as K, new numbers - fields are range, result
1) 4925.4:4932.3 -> 18.92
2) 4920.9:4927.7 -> 17.56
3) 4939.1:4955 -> 18.91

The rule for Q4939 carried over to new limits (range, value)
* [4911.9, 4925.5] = 16.98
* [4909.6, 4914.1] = 16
